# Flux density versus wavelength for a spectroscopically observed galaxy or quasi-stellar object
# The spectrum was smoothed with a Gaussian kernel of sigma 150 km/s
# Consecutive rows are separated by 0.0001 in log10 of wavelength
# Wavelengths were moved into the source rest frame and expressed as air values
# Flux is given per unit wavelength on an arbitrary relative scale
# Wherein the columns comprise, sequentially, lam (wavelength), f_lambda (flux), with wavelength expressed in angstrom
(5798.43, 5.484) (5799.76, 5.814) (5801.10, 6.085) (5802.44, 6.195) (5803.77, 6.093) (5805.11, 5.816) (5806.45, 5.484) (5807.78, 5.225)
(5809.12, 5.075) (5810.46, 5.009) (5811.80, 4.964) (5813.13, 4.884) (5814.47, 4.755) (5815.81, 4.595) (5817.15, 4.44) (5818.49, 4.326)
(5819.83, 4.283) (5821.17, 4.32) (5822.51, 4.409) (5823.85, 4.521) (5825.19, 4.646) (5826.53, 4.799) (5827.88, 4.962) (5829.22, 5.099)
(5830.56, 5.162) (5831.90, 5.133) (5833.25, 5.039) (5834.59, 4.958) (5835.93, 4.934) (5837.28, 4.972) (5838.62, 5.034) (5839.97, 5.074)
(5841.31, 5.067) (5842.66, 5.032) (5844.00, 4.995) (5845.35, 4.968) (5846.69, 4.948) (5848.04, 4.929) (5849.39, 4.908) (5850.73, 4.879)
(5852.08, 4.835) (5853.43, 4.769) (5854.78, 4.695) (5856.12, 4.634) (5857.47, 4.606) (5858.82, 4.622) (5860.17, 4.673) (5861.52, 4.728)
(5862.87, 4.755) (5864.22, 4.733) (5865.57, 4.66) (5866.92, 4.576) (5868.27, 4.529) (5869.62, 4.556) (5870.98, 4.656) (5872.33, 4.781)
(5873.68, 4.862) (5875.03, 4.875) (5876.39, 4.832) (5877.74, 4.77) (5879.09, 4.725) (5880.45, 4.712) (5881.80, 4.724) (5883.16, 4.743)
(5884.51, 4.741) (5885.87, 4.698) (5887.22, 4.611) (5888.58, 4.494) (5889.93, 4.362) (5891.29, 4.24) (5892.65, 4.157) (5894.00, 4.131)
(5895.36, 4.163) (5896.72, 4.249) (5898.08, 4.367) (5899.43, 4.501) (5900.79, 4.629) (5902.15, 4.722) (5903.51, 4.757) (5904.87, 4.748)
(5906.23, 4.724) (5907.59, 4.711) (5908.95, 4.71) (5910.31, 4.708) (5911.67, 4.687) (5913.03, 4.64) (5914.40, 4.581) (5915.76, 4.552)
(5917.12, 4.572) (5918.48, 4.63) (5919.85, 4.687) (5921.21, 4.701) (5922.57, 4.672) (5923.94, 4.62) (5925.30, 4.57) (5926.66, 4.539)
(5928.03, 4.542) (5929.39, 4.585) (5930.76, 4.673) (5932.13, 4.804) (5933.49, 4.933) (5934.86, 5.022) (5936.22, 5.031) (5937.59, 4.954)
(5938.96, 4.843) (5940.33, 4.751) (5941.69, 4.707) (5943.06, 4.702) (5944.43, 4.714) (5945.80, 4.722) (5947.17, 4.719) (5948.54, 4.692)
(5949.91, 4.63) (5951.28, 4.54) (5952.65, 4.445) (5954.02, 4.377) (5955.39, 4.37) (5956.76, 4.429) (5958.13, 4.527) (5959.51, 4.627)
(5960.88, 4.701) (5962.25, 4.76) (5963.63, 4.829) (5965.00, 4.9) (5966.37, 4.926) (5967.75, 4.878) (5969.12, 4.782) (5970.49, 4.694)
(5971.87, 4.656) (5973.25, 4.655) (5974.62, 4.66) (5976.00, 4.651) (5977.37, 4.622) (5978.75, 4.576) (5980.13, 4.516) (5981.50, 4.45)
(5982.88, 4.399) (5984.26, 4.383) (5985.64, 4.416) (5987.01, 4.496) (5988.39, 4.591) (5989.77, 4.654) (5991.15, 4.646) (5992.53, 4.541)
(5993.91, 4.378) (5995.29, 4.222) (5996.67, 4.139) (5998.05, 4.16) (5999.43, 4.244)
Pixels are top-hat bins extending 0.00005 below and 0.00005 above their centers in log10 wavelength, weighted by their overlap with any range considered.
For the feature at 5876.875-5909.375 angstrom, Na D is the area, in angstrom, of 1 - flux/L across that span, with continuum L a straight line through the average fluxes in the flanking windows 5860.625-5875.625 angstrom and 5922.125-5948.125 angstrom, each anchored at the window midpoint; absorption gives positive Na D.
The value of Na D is 1.1 angstrom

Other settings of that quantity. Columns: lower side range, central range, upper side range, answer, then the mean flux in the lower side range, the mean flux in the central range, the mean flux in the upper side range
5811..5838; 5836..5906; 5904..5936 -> 0.4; 4.76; 4.7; 4.68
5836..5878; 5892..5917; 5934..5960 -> 1.0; 4.81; 4.54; 4.67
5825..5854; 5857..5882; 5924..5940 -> 1.0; 4.97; 4.7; 4.77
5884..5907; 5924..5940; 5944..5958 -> -0.8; 4.49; 4.77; 4.56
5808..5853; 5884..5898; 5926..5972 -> 1.2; 4.85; 4.38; 4.71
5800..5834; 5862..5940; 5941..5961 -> 1.7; 5.02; 4.65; 4.59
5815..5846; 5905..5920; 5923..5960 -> 0.2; 4.82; 4.66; 4.67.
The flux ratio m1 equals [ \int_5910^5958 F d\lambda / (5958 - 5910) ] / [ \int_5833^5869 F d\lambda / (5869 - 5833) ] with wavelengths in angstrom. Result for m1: 0.97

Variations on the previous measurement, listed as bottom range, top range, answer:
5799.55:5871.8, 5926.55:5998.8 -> 0.94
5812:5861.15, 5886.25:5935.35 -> 0.95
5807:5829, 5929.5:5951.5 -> 1.01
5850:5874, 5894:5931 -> 0.98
